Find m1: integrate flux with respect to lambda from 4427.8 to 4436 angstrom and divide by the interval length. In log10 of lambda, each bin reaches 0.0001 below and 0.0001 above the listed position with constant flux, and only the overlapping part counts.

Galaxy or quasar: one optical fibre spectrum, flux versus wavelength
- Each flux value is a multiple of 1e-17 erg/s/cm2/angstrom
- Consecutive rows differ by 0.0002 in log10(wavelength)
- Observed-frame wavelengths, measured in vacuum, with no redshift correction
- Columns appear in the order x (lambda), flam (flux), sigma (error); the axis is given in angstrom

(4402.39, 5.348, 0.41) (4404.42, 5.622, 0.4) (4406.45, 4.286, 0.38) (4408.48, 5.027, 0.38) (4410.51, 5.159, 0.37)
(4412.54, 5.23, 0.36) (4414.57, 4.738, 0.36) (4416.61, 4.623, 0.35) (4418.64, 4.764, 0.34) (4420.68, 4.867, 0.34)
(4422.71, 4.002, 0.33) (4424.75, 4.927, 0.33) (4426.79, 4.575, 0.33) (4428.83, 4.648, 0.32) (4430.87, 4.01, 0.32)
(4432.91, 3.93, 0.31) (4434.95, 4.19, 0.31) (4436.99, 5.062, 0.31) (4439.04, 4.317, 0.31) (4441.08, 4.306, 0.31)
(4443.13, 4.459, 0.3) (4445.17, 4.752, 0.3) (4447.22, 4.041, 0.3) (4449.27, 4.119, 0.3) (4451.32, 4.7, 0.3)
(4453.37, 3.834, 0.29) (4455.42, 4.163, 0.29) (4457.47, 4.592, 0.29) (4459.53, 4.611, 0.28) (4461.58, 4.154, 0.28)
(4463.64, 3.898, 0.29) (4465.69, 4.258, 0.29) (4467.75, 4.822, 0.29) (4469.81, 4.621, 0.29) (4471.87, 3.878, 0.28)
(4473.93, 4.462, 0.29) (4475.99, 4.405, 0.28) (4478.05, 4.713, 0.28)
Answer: 4.2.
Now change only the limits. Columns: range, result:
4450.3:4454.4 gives 4.27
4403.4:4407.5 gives 4.95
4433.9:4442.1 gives 4.47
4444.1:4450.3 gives 4.31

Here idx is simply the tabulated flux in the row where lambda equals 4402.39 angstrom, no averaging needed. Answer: 5.348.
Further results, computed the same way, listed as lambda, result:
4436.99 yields 5.062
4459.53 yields 4.611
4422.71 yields 4.002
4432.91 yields 3.93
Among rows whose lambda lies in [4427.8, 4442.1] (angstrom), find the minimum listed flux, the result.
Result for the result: 3.93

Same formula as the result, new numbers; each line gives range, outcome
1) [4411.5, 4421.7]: 4.623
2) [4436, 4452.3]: 4.041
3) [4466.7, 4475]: 3.878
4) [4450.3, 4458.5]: 3.834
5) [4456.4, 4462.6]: 4.154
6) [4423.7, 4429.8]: 4.575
